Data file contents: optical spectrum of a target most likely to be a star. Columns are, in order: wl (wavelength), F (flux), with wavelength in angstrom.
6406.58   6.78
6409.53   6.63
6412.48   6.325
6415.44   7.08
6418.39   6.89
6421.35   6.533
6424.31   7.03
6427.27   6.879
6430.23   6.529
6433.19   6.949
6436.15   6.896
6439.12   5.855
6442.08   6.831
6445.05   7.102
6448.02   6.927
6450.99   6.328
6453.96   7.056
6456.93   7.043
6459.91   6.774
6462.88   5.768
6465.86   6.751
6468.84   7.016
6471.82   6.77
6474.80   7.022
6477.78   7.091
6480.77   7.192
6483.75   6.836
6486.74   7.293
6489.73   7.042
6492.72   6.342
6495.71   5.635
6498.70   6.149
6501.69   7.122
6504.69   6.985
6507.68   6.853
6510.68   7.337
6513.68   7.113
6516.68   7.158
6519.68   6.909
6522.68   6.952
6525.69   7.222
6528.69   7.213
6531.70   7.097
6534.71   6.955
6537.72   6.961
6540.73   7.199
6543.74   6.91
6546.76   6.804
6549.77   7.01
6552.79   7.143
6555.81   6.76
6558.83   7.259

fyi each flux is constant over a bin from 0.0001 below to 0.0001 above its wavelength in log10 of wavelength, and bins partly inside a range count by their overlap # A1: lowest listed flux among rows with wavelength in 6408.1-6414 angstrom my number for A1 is 6.325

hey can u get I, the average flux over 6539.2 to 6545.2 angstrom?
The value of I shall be 7.06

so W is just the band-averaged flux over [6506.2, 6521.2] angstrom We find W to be 7.07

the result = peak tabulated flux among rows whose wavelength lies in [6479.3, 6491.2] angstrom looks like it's 7.293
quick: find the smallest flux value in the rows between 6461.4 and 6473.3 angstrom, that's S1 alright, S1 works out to 5.768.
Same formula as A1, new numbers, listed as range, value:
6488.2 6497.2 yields 5.635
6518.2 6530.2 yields 6.909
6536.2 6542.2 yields 6.961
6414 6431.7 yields 6.529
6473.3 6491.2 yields 6.836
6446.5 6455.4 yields 6.328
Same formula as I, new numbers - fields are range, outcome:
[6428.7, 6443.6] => 6.62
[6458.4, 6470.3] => 6.57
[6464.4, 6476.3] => 6.89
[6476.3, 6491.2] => 7.09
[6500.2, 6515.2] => 7.08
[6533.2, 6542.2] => 7.04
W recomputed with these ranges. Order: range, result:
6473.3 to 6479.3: 7.05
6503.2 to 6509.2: 6.92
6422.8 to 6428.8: 6.95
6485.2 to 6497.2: 6.58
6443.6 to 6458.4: 6.89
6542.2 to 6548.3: 6.86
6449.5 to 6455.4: 6.69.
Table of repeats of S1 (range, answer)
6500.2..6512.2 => 6.853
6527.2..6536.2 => 6.955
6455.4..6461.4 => 6.774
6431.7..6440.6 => 5.855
